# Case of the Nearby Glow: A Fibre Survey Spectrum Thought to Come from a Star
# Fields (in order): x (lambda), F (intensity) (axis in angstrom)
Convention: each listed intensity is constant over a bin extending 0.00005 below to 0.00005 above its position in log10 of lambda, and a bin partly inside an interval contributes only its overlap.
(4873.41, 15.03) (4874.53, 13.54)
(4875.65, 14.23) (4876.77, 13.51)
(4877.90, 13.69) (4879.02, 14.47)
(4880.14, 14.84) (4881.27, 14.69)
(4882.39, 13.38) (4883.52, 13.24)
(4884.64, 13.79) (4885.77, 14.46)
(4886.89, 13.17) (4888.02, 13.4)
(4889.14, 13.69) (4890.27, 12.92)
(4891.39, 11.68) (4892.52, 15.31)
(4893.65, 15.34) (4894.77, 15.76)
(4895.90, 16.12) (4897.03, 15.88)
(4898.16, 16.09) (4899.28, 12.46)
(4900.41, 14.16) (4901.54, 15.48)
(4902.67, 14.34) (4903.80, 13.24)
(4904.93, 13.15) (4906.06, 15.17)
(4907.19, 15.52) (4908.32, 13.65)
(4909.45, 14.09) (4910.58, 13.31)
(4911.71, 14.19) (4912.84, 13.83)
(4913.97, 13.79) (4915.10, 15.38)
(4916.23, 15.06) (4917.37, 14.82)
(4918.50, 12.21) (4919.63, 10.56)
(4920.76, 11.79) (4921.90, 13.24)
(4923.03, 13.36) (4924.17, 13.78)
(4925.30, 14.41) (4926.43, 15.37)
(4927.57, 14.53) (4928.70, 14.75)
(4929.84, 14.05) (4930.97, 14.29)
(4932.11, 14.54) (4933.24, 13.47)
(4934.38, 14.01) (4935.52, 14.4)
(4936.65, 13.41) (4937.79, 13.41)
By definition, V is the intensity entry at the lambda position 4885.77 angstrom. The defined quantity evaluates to 14.46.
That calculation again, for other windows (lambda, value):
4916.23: 15.06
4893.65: 15.34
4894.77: 15.76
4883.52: 13.24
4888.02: 13.4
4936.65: 13.41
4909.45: 14.09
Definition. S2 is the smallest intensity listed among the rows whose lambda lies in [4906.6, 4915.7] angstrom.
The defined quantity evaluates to 13.31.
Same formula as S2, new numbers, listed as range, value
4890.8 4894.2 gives 11.68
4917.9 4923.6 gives 10.56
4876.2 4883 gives 13.38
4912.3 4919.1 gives 12.21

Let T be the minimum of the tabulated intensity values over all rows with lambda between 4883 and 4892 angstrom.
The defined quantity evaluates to 11.68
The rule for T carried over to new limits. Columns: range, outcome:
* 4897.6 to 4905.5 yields 12.46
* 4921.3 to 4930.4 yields 13.24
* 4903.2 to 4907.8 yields 13.15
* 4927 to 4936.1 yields 13.47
